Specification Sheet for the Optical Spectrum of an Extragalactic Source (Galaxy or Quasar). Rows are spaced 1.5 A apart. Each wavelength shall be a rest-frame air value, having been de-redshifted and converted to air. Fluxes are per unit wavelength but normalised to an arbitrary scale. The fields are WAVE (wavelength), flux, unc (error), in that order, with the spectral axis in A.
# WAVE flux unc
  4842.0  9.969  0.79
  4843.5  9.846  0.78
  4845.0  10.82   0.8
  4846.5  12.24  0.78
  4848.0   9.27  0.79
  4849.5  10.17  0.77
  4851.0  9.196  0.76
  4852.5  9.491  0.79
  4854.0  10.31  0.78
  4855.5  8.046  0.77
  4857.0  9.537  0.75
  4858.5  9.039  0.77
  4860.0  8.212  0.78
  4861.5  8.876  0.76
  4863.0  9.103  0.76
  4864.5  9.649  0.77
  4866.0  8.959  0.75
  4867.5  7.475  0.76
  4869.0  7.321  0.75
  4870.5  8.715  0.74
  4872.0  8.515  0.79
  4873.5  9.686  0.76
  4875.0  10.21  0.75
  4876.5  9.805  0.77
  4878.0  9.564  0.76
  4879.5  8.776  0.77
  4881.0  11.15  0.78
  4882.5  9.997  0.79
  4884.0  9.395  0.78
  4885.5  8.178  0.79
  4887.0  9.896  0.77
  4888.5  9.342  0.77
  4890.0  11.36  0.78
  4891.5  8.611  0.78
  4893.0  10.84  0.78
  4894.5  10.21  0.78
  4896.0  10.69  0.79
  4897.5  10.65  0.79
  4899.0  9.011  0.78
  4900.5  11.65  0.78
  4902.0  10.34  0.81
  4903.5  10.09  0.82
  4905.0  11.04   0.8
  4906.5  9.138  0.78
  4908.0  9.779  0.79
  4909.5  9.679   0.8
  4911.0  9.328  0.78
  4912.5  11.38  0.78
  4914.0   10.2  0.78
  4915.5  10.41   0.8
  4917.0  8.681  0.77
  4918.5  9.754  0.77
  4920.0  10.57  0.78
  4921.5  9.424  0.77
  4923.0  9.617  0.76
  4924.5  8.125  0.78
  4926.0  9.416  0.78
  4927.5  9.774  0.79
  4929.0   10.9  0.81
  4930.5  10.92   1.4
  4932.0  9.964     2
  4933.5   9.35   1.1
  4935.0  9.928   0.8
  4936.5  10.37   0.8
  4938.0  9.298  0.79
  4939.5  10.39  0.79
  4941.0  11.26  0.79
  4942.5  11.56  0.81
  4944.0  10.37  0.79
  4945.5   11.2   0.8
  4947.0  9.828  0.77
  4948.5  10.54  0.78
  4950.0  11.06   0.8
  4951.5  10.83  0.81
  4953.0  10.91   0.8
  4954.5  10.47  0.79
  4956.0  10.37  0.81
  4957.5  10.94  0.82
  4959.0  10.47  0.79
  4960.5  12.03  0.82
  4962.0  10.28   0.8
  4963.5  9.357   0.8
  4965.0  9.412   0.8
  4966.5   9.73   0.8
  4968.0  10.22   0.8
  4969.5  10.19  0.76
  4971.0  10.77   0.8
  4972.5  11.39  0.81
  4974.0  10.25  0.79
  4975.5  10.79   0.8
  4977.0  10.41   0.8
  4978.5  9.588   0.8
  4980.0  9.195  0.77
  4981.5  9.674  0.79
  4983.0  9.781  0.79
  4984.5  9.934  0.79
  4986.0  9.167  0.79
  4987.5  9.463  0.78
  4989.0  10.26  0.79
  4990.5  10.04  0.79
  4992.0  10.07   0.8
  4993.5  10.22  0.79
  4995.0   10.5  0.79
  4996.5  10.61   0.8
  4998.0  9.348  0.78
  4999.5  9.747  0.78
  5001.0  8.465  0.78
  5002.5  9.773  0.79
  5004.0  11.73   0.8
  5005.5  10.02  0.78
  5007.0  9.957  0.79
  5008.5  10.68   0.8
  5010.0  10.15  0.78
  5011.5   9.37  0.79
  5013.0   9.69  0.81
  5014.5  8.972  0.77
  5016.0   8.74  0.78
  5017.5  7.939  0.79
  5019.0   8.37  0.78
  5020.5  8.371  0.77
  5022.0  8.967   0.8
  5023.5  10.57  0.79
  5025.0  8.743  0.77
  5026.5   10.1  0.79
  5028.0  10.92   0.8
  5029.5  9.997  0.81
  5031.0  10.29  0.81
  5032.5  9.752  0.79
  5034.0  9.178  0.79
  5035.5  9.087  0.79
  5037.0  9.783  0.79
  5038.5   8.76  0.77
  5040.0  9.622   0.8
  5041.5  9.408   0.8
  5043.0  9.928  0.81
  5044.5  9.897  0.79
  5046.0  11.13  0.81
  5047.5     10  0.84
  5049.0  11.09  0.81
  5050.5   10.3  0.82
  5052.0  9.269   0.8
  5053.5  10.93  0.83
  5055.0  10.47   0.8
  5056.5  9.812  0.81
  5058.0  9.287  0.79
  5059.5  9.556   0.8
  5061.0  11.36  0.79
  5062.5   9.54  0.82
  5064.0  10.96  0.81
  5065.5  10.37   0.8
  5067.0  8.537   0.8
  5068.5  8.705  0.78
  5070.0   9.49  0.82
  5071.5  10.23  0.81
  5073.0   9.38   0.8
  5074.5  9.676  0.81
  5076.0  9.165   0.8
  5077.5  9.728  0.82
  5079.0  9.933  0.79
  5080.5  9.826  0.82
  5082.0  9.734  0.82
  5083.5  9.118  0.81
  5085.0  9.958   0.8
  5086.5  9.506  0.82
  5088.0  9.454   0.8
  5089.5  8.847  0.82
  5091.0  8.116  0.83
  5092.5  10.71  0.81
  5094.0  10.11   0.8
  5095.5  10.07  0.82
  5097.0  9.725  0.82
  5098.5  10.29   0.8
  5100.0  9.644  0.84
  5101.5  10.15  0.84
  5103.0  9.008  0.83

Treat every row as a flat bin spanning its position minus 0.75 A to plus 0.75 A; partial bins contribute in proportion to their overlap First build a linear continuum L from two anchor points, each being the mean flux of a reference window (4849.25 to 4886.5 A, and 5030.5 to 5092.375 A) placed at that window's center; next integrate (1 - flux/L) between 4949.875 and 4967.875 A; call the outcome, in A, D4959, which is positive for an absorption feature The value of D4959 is -1.9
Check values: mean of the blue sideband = 9.17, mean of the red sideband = 9.74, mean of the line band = 10.5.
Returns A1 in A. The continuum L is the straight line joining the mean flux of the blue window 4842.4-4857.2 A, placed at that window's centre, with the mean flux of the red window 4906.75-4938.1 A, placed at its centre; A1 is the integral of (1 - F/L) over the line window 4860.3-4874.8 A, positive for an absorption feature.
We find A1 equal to 1.7 A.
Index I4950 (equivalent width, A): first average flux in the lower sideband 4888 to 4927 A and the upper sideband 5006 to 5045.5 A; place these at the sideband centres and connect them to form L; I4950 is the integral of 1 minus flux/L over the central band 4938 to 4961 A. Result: -2.20 A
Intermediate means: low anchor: 9.98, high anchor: 9.52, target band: 10.8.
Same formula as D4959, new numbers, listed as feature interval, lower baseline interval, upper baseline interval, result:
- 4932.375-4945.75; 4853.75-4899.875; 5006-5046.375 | -1.3 A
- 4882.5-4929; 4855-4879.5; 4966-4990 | -2.9 A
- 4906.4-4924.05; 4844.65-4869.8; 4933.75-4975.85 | 0.3 A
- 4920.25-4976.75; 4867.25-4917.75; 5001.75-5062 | -3.1 A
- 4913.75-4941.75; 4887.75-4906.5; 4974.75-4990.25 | 0.6 A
